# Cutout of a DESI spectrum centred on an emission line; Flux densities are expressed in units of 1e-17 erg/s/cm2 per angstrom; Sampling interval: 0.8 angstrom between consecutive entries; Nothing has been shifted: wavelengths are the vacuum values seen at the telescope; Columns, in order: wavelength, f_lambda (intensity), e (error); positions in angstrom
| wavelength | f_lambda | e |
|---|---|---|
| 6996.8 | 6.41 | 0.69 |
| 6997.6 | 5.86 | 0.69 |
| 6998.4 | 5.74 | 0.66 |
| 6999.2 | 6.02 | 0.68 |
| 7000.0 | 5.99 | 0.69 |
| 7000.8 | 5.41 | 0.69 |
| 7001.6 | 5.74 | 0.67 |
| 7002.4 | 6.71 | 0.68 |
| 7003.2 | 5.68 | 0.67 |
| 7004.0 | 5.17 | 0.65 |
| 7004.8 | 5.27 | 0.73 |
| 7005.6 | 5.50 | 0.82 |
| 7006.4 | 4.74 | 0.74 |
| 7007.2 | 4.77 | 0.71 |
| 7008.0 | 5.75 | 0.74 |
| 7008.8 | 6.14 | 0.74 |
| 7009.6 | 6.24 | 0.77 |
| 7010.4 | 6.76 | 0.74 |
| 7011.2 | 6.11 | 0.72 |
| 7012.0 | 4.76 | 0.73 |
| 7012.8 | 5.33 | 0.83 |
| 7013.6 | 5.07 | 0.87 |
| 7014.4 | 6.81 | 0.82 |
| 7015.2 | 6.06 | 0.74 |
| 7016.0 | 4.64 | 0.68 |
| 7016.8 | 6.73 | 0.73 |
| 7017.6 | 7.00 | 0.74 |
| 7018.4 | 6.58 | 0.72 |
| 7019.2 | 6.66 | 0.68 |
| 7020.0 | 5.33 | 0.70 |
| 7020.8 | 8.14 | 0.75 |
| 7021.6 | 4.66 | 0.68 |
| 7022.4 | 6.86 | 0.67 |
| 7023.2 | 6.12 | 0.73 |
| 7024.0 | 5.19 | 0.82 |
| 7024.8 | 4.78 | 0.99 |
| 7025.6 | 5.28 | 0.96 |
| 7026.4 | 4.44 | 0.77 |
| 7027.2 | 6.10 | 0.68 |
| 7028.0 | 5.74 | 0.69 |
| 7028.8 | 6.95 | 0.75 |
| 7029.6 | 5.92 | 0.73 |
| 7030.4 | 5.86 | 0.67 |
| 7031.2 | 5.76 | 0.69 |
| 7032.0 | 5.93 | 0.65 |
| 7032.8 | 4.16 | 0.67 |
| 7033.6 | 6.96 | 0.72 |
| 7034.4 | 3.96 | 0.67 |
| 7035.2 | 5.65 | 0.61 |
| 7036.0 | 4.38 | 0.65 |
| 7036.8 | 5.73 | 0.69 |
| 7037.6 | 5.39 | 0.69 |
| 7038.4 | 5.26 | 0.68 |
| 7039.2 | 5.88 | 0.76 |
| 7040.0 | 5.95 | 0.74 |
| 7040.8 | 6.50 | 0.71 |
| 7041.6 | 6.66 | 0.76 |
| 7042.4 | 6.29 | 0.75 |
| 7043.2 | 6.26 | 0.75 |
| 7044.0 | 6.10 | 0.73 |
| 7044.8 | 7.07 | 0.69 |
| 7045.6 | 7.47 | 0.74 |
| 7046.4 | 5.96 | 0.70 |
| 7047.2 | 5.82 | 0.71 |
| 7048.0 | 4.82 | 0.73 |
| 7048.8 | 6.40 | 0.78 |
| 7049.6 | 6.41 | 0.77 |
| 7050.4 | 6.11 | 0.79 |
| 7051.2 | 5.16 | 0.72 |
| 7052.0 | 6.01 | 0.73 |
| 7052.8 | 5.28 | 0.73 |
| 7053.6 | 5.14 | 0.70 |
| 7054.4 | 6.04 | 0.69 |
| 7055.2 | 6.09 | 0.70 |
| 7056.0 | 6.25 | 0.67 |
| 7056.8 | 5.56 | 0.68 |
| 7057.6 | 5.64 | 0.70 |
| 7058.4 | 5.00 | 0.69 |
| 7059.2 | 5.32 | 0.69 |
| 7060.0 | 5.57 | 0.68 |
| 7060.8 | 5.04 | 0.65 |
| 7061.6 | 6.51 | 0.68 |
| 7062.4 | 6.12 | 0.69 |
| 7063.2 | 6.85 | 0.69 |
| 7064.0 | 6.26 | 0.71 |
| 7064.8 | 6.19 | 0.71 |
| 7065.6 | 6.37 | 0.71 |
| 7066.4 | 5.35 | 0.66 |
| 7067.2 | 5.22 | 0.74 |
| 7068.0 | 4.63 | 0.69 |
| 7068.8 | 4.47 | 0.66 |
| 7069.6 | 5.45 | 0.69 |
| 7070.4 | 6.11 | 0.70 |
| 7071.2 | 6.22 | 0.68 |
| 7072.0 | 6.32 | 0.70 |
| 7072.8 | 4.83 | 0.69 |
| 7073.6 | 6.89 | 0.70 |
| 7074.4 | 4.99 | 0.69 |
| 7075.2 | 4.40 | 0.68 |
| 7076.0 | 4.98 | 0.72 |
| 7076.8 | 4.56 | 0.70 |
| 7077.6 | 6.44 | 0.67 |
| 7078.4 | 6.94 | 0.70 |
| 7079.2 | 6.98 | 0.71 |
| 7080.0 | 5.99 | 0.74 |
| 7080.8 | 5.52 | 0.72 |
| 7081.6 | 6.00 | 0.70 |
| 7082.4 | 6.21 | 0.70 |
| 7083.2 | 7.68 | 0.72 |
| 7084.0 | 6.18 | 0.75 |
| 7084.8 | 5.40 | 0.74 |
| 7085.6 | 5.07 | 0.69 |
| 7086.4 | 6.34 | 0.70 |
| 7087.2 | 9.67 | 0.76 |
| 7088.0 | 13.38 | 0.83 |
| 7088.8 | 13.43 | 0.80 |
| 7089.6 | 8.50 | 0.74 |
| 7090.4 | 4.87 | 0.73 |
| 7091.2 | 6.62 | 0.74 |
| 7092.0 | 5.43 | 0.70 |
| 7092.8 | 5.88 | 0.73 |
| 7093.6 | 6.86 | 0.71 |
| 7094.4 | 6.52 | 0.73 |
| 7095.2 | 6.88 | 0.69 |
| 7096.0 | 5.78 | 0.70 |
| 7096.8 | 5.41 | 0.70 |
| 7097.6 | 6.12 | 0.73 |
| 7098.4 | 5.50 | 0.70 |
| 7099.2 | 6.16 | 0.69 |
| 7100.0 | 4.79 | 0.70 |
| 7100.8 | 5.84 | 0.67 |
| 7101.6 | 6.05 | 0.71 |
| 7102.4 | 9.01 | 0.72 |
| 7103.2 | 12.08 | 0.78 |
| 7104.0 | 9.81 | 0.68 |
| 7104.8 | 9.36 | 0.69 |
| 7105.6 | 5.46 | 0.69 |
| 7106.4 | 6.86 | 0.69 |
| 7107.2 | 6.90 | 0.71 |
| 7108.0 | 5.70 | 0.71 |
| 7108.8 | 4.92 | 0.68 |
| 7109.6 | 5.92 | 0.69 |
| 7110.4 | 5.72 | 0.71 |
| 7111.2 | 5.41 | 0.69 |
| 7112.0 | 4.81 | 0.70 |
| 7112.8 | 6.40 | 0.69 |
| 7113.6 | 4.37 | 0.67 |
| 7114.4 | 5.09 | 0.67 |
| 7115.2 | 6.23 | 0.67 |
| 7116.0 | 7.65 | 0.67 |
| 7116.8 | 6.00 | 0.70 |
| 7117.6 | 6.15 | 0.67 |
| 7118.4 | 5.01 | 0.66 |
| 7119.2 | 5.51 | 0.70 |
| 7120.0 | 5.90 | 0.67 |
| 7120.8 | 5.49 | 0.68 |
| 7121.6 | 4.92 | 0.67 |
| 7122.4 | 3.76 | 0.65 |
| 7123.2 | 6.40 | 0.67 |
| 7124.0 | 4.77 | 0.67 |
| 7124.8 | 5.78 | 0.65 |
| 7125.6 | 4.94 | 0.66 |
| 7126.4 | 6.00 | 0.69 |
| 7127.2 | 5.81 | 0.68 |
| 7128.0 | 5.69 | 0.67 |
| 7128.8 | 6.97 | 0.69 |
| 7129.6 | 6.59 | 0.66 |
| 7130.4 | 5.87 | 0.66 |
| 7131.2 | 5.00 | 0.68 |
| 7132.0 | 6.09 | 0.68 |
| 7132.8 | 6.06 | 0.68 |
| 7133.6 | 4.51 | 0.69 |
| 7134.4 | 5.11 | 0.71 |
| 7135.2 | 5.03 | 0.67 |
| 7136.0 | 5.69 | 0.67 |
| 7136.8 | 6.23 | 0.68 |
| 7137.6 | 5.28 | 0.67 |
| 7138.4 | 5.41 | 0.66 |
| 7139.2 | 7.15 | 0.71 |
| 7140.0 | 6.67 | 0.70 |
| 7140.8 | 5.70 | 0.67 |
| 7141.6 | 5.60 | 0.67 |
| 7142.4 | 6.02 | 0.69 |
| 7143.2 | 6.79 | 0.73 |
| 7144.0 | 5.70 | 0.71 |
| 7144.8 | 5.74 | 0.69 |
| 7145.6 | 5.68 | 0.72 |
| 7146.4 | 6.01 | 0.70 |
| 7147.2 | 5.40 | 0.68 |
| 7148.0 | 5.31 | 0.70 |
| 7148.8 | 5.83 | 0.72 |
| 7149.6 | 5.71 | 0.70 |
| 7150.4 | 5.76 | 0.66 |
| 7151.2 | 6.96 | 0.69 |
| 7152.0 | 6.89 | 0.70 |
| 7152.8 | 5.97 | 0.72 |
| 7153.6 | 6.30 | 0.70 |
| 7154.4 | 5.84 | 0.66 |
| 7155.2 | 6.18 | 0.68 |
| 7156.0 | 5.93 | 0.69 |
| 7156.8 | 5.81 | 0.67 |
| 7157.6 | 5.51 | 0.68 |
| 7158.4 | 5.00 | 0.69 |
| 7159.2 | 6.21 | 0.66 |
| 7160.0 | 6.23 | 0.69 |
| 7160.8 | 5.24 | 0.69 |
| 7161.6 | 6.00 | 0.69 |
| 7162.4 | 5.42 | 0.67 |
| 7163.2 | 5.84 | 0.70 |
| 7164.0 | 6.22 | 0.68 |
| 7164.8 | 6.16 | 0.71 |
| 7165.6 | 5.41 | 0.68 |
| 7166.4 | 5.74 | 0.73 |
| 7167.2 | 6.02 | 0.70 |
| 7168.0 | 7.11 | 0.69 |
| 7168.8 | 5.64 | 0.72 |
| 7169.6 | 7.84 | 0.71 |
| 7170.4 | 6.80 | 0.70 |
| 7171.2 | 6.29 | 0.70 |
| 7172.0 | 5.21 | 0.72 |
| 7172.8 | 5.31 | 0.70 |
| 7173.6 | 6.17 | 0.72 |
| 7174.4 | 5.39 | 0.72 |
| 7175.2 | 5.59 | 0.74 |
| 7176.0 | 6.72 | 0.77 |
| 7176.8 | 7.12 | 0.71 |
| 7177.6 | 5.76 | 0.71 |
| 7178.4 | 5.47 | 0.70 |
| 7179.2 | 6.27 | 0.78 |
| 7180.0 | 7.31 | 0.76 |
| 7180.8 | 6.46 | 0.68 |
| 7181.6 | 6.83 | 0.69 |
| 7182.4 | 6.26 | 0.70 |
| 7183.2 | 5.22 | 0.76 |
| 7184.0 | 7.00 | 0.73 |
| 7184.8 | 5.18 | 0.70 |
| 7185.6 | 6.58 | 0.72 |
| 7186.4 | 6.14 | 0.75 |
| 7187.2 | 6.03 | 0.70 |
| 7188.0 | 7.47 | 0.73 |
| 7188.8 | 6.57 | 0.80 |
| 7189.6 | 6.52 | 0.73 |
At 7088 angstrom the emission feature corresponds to [S II] 6716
